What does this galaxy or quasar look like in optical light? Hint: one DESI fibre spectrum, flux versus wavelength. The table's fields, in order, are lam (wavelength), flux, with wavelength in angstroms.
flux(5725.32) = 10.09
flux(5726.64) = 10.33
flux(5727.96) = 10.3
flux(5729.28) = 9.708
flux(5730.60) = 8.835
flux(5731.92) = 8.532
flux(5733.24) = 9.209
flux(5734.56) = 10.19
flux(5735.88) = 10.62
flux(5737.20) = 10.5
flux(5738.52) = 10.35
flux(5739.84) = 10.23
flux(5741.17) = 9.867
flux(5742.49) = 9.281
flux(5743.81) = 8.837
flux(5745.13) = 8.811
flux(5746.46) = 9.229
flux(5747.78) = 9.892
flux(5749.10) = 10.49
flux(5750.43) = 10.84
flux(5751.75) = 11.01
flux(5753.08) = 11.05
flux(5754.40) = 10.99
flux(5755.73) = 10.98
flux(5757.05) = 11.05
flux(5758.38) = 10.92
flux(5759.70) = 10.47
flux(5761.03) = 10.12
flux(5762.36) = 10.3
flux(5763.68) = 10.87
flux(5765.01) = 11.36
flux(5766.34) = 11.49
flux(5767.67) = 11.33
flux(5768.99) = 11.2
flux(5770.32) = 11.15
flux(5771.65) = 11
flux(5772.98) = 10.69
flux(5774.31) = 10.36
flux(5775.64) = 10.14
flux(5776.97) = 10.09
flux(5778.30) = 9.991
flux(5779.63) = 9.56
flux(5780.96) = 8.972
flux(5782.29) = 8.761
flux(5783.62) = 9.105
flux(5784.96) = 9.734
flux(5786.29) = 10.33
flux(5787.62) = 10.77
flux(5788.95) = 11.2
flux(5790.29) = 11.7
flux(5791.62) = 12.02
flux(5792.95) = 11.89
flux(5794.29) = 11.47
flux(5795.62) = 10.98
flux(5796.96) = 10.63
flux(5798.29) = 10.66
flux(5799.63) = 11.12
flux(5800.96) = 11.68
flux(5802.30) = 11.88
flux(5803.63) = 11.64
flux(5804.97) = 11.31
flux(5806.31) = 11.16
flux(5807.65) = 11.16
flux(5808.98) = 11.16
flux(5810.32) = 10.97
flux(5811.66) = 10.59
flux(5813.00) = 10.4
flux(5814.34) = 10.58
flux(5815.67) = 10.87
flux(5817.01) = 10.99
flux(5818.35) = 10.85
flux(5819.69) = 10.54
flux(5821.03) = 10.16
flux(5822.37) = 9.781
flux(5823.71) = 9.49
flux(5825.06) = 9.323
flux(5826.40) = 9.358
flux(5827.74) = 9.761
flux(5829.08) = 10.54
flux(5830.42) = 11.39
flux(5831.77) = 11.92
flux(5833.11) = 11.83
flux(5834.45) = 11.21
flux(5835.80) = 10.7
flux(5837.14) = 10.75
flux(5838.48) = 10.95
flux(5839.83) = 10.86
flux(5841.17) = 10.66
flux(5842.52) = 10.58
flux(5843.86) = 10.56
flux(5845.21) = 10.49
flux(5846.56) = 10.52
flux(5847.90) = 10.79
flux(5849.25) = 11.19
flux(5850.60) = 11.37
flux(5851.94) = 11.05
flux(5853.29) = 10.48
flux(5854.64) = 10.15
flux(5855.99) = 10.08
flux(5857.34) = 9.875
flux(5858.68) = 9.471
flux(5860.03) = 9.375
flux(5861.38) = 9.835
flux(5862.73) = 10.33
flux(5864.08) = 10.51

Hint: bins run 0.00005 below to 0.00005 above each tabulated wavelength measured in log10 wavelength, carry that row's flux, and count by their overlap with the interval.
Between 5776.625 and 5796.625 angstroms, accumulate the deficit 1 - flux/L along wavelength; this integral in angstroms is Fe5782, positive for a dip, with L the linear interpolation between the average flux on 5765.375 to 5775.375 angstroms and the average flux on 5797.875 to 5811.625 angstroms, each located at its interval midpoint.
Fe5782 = 1.2 angstroms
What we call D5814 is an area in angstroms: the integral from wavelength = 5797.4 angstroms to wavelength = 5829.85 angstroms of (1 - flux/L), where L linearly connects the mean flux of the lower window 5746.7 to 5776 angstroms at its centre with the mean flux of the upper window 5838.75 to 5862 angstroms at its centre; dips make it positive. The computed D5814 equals -0.2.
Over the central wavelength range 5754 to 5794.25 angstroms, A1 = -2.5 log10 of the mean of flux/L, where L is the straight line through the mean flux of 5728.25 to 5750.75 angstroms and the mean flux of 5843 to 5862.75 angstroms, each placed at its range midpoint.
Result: -0.07 mag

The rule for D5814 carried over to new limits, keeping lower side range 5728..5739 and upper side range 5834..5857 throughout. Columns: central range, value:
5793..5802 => -0.76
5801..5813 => -0.96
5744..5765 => -1.09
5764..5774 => -1.06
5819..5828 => 0.64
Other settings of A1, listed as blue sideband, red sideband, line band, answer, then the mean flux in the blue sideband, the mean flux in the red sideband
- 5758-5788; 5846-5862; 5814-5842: -0.025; 10.4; 10.4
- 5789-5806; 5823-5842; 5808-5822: 0.030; 11.4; 10.6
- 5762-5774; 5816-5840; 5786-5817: -0.036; 11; 10.6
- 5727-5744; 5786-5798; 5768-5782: 0.049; 9.76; 11.2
